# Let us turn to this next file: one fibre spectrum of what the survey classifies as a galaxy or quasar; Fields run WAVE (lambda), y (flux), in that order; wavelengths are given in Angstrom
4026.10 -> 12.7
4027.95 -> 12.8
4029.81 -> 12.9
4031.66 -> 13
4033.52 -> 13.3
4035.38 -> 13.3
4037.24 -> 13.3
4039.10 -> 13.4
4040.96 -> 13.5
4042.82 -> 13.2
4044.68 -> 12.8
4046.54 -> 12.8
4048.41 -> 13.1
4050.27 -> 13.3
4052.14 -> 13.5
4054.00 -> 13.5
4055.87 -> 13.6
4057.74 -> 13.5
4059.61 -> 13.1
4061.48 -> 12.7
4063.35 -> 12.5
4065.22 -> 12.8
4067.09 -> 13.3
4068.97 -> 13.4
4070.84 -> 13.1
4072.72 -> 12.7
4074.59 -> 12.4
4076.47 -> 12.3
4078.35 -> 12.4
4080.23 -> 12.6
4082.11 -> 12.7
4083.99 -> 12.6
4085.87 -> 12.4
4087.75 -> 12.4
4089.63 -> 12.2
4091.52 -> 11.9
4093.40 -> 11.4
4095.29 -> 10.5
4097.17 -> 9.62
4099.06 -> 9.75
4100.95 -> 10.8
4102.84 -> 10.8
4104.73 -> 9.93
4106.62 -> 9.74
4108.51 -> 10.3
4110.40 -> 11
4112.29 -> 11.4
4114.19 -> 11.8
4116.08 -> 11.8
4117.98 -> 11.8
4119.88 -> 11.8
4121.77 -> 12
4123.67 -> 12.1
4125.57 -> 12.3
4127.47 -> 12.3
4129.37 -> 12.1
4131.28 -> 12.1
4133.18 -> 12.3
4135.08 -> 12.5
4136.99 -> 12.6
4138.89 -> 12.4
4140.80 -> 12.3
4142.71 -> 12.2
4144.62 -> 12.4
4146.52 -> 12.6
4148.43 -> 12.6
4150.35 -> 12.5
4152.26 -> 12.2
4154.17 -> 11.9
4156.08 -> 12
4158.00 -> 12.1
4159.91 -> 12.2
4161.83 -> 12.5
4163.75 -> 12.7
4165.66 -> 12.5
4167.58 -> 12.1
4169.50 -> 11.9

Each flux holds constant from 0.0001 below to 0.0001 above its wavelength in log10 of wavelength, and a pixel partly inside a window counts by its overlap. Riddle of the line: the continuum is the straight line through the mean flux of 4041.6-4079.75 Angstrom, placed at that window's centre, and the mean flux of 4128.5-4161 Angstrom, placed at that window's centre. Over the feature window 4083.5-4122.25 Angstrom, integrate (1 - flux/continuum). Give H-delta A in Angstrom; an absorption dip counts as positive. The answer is 4.4 Angstrom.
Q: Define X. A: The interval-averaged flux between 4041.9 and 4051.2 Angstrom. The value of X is 13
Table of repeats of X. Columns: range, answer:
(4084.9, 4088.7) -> 12.4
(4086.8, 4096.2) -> 11.7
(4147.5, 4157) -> 12.2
